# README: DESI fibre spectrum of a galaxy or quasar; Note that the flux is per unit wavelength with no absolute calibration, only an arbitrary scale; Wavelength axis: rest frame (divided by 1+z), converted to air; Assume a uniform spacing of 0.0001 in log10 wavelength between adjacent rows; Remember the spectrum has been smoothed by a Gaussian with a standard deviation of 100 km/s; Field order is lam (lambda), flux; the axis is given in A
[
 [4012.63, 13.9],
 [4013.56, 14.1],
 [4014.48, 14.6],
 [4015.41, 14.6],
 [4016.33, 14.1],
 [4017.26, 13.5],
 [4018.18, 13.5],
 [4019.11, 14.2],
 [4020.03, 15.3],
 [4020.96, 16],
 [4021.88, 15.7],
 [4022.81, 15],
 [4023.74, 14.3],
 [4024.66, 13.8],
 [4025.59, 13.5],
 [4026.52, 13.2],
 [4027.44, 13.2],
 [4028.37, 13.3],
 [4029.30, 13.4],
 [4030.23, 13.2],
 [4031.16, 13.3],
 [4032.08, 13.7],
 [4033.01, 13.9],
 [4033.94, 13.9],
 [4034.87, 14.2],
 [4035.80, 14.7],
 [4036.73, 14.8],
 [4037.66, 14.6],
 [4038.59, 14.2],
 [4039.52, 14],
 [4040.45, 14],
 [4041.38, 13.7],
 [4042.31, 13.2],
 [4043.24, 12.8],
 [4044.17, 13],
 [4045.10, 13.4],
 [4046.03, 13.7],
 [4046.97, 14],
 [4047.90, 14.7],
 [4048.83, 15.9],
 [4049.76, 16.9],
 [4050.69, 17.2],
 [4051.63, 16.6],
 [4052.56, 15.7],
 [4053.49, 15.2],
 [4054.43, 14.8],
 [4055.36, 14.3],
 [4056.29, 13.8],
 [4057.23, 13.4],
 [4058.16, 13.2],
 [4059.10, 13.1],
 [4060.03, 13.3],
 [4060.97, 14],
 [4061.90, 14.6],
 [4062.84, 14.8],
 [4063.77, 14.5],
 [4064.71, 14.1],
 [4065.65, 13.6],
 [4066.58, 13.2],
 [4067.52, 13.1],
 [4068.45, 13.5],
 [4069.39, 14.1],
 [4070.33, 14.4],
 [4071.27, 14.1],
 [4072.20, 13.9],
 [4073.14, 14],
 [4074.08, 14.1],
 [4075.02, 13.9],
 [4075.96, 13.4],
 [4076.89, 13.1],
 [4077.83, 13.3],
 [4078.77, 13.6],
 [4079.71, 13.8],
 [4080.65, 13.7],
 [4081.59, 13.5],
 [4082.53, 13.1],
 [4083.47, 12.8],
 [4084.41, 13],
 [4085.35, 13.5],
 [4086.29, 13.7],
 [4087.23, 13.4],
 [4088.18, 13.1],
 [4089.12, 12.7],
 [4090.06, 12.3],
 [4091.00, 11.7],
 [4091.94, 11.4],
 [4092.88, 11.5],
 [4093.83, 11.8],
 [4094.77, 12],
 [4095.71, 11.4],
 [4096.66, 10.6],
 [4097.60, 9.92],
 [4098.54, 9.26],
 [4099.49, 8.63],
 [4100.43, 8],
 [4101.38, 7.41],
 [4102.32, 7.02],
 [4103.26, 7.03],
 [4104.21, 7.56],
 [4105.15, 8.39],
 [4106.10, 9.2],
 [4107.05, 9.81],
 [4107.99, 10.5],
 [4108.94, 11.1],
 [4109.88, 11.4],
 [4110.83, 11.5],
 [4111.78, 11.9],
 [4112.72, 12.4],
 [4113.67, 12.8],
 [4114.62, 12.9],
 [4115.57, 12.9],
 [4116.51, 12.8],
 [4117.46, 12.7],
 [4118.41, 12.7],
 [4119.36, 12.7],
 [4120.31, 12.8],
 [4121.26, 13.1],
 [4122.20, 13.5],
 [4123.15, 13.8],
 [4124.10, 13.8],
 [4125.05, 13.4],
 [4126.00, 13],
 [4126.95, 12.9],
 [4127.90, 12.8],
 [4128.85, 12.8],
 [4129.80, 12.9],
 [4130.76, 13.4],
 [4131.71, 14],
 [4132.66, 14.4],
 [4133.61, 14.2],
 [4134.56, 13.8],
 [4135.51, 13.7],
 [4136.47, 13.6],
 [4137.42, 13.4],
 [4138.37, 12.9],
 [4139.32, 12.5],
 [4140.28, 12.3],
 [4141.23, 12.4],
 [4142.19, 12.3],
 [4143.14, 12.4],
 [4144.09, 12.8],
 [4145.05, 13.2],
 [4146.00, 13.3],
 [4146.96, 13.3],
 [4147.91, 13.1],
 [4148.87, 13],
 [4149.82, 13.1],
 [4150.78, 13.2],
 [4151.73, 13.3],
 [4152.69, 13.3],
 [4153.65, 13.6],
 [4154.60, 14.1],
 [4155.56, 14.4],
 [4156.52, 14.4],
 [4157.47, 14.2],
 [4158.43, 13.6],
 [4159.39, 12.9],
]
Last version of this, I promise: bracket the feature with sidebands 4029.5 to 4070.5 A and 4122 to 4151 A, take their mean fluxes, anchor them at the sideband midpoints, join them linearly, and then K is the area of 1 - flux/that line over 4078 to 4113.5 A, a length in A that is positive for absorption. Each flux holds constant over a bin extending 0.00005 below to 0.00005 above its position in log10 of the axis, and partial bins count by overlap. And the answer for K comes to 6.4 A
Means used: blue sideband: 14.2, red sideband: 13.2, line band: 11.2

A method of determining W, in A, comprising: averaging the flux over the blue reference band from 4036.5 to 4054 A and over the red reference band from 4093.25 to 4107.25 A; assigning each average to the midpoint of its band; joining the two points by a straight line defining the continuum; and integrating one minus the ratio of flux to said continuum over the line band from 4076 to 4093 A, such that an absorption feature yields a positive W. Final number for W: -3.6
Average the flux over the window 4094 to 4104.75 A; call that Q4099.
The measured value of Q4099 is 9.06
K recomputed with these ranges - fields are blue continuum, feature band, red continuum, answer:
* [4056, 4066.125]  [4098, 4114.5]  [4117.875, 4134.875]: 4.61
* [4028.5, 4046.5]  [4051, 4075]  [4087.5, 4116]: -3.14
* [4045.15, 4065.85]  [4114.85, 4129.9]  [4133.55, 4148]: 0.38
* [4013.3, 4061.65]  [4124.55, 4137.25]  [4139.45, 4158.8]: -0.04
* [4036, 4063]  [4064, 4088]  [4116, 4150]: 0.66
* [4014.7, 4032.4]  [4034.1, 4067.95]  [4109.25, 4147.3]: -1.26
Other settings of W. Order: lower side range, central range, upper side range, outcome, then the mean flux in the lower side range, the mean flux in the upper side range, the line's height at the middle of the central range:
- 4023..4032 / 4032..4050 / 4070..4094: -0.9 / 13.5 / 13.2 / 13.4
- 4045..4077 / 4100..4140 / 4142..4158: 4.9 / 14.3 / 13.4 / 13.7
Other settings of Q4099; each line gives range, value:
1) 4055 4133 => 12.5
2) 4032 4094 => 13.8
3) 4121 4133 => 13.4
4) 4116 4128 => 13.1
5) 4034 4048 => 13.9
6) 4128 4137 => 13.6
